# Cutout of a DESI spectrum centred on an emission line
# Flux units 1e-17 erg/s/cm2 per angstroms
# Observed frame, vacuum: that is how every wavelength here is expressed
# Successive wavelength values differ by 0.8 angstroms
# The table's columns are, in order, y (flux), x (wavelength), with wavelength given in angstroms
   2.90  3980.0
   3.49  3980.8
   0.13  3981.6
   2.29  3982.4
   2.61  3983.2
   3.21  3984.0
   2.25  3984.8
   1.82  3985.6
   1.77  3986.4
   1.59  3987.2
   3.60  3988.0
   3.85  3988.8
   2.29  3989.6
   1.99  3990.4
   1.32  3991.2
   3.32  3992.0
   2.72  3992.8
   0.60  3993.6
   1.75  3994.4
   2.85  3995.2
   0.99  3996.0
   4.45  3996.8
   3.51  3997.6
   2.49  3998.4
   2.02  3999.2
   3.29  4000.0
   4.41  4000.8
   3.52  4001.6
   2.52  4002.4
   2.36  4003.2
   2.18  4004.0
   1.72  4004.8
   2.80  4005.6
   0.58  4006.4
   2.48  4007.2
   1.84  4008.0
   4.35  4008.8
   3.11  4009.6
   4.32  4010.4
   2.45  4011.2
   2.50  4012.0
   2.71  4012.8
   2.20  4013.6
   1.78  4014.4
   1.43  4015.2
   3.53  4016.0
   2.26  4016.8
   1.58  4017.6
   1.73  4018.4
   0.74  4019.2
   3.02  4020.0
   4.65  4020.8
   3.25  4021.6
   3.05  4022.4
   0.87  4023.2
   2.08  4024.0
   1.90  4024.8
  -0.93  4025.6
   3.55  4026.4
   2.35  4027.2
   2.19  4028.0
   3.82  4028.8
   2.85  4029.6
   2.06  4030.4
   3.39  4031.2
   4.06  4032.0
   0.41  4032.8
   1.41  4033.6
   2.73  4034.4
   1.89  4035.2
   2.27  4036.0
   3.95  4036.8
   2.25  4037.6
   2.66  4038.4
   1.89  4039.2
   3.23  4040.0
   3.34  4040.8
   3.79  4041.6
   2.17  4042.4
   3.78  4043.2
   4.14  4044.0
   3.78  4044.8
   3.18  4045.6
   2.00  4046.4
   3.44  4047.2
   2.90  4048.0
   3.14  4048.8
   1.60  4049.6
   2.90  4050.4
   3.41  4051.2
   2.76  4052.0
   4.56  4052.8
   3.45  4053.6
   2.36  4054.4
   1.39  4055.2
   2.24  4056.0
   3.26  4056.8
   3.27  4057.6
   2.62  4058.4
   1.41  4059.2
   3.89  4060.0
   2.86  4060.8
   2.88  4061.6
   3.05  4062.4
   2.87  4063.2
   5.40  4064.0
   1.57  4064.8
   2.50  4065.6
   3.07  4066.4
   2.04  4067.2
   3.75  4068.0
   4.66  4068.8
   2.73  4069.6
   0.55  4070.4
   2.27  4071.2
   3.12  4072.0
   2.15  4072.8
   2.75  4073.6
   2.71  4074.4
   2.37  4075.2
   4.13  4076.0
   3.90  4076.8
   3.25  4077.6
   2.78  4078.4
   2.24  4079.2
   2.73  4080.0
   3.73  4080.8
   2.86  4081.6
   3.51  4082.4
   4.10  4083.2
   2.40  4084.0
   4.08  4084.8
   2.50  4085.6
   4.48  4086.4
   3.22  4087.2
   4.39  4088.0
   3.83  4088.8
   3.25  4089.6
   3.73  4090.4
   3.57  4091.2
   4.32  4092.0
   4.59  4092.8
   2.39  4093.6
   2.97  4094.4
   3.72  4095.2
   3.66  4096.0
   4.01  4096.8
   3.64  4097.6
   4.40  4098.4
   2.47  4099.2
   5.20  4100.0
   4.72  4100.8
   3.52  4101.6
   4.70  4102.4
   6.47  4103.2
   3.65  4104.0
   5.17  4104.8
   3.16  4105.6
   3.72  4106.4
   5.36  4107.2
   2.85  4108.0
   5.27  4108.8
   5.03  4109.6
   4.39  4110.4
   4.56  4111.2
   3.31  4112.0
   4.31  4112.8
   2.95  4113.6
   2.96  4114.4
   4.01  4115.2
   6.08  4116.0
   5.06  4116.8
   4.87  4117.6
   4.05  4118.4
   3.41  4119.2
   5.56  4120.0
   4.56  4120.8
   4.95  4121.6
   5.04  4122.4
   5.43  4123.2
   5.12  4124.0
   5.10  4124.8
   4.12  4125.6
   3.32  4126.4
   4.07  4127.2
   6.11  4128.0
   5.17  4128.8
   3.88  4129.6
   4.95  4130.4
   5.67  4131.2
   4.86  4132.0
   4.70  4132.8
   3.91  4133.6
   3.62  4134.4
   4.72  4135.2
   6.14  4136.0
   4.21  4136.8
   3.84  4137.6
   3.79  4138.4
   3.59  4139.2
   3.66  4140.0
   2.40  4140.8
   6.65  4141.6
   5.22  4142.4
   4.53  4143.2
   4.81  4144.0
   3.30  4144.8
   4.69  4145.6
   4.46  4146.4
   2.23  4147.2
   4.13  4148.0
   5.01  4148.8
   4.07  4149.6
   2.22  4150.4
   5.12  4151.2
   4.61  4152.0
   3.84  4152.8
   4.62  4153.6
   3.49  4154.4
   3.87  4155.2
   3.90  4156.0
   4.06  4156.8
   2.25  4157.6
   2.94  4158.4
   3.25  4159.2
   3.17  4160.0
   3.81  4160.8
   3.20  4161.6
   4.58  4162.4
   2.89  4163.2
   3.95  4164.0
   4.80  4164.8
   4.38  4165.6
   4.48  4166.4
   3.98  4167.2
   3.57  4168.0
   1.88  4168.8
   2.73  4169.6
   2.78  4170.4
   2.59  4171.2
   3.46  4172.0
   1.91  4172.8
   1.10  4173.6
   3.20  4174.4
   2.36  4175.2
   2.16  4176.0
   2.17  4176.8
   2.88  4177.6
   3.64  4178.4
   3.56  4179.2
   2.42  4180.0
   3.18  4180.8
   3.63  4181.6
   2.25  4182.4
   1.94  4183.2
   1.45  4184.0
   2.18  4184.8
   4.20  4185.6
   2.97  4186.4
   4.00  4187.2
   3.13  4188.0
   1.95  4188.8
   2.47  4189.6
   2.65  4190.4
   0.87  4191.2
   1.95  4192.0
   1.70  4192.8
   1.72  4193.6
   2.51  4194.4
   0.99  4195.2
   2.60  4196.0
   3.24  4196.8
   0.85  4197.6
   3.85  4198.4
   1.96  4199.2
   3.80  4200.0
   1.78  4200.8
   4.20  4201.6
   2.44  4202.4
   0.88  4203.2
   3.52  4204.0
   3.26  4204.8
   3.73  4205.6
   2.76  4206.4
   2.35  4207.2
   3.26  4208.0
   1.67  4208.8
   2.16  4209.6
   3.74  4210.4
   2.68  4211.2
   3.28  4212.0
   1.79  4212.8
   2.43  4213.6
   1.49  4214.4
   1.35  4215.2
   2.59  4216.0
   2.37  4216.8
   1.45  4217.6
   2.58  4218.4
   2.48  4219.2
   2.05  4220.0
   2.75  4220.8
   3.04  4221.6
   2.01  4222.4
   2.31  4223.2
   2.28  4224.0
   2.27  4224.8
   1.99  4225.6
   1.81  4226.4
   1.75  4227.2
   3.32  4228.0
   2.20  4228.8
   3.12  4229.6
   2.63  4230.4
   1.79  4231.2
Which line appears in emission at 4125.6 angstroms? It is C III]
